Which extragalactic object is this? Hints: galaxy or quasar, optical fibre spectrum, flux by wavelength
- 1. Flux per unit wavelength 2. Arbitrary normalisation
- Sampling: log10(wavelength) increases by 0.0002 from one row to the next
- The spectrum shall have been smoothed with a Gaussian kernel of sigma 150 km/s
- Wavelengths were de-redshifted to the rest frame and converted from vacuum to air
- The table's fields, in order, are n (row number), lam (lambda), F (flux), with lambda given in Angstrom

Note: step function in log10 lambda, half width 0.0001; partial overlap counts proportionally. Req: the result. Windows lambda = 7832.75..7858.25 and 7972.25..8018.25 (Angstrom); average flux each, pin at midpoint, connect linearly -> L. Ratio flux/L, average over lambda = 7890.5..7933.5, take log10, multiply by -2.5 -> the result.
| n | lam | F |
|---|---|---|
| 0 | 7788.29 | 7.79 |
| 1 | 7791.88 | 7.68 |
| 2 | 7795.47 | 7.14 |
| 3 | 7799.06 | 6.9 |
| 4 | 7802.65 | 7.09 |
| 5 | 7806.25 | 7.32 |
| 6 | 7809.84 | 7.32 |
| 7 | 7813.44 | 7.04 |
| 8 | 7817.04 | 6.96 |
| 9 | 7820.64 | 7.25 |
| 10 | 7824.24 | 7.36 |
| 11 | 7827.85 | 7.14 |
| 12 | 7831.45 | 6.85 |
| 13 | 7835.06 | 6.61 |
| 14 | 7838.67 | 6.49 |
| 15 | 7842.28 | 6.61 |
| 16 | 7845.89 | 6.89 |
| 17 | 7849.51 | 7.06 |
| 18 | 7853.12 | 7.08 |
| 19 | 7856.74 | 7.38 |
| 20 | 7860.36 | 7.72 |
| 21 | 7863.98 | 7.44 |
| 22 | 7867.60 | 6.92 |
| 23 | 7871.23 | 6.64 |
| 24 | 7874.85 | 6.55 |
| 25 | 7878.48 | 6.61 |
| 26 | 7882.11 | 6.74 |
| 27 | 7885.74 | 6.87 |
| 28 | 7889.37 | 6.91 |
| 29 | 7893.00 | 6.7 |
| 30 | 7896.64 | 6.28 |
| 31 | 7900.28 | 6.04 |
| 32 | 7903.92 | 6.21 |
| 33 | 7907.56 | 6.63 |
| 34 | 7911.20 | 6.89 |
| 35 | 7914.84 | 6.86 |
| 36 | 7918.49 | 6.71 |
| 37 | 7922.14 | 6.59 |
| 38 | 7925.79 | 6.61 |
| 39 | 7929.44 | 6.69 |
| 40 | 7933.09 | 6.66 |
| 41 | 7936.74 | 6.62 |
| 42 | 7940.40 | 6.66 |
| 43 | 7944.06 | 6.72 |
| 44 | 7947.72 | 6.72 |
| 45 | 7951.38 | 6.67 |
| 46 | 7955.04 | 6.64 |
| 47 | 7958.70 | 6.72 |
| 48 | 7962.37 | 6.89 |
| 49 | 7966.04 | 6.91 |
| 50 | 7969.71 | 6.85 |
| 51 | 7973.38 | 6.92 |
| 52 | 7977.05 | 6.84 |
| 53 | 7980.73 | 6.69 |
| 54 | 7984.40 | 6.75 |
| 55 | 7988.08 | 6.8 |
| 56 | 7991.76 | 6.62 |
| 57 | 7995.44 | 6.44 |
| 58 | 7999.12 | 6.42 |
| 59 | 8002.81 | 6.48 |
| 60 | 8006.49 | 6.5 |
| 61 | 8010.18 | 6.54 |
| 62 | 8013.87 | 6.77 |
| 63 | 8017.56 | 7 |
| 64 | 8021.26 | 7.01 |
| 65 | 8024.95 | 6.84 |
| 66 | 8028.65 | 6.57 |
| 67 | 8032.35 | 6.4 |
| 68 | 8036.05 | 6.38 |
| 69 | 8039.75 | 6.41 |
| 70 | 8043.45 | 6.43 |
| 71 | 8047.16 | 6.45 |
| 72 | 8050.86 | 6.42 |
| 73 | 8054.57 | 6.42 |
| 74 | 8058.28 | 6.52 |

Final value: 0.03 mag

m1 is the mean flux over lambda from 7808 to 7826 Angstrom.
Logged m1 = 7.19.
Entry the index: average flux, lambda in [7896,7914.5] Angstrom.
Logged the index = 6.46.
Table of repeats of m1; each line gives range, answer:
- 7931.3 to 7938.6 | 6.64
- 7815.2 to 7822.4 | 7.1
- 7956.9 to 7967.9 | 6.84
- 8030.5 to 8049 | 6.41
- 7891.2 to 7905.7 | 6.3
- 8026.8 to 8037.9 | 6.45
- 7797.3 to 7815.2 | 7.13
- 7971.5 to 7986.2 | 6.8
